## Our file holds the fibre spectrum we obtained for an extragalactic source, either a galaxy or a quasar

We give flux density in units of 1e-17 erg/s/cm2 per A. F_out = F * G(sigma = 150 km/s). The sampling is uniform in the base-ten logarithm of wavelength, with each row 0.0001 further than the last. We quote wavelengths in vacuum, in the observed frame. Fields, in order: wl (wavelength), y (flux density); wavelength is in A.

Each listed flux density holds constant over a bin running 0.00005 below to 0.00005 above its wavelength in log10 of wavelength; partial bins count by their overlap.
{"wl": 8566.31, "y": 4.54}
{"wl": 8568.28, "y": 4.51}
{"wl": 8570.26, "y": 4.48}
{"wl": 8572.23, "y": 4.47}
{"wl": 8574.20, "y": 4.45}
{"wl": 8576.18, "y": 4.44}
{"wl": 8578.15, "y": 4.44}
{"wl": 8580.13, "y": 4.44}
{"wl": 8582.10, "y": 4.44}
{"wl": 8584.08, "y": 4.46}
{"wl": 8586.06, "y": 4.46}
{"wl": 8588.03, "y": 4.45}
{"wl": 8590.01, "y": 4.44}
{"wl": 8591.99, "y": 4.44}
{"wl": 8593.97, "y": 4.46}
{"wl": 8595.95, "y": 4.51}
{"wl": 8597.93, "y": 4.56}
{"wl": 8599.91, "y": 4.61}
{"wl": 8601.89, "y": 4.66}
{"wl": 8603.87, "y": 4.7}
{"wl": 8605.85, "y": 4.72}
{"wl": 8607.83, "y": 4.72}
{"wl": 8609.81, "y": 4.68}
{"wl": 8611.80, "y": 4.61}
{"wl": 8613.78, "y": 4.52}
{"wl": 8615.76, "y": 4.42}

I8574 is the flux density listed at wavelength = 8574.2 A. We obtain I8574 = 4.45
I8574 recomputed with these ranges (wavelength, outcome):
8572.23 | 4.47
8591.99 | 4.44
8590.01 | 4.44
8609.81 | 4.68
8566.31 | 4.54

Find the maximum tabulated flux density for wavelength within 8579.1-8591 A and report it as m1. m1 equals 4.46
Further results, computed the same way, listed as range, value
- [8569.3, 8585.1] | 4.48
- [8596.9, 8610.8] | 4.72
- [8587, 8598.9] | 4.56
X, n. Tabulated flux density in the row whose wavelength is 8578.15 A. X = 4.44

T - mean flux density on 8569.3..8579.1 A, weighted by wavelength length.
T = 4.46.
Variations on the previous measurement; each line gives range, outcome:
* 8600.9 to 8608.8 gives 4.7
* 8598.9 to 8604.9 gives 4.66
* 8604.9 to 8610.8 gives 4.71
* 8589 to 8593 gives 4.43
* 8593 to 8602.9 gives 4.56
